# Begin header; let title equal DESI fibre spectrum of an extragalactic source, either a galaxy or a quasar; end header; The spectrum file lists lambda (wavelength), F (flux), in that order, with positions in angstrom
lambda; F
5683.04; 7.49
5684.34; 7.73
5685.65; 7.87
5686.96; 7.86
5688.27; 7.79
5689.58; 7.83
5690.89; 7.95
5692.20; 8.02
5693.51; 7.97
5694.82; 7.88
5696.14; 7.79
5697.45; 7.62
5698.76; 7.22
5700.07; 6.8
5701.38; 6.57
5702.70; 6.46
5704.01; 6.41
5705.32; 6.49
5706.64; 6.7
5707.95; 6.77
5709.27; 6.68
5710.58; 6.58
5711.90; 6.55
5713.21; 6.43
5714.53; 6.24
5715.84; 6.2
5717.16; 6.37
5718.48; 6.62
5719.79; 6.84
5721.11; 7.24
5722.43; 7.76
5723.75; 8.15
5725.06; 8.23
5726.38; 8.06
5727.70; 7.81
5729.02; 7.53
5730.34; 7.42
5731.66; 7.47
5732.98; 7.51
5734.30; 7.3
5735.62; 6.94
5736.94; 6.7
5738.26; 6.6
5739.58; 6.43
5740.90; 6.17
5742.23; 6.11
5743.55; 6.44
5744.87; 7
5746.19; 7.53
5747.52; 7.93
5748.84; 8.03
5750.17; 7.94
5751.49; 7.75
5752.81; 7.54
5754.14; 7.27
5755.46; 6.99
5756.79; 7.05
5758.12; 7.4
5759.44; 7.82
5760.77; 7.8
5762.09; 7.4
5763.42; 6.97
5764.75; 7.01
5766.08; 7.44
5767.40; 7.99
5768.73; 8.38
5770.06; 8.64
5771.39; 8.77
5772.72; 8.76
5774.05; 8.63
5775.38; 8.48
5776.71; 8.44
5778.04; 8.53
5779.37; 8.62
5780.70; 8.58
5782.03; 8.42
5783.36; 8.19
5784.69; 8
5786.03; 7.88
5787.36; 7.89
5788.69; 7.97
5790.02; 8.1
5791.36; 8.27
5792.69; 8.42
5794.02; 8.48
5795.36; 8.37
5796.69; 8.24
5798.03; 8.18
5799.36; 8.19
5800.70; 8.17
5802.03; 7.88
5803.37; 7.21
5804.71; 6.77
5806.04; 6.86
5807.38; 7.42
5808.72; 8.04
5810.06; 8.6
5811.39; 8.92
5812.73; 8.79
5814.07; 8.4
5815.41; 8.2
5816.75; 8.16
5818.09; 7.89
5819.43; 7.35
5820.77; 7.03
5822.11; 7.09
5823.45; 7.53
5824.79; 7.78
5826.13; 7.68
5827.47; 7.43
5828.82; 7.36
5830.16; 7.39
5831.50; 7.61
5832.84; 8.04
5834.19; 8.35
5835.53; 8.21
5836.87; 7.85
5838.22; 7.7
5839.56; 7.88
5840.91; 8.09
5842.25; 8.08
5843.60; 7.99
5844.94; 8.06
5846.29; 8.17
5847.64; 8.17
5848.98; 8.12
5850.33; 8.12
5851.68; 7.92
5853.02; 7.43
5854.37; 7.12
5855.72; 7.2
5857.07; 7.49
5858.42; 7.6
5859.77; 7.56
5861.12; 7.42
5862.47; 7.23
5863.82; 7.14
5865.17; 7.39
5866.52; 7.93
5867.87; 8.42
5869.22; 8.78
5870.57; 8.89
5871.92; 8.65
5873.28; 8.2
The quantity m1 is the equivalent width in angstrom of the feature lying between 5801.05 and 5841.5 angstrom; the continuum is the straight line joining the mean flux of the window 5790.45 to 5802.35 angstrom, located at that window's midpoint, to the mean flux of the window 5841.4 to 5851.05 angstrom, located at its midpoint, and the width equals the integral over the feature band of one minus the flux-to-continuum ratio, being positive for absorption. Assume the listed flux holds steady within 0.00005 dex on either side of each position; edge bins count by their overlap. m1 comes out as 1.93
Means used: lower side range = 8.25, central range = 7.79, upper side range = 8.1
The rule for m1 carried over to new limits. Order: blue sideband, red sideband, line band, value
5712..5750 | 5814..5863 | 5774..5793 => -2.2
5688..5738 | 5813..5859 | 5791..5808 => -0.6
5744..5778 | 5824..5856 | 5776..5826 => -1.3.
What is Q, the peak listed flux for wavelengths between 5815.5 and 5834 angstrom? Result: 8.16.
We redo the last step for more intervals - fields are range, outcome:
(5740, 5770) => 8.38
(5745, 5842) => 8.92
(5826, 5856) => 8.35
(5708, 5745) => 8.23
